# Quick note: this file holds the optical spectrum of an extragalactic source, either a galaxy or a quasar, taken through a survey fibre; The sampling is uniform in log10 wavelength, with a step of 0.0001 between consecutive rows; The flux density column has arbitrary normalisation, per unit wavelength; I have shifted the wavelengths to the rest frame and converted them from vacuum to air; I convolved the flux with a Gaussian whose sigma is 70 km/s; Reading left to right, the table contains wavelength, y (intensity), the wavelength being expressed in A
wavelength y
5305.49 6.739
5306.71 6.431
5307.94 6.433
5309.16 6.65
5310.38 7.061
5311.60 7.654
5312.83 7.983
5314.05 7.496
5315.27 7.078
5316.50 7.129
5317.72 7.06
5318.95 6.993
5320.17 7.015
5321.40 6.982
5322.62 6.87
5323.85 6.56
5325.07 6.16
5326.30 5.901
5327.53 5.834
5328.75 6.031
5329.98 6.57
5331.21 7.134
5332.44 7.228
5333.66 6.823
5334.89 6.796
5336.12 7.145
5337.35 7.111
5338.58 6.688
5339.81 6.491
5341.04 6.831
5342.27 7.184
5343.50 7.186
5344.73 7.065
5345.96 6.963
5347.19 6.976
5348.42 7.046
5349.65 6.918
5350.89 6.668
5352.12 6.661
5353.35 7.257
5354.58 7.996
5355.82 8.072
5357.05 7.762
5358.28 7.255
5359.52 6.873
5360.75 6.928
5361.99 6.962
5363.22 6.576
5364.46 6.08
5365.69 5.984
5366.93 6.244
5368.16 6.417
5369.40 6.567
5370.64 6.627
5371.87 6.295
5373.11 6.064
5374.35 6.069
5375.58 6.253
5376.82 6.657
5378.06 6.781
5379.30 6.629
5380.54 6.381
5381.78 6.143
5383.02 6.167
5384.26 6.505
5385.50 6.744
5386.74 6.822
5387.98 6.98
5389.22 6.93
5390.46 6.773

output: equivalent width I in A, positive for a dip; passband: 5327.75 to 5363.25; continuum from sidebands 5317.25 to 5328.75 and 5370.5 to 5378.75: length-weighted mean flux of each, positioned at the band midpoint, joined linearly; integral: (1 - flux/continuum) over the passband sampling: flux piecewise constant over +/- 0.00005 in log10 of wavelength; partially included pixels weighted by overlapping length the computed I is -2.8 A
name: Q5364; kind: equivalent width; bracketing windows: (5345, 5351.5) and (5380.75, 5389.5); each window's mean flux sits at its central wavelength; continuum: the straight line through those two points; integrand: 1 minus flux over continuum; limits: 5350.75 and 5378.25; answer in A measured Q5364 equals 0.1 A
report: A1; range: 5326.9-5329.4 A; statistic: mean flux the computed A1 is 5.94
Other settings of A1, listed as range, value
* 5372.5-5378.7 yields 6.37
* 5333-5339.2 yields 6.92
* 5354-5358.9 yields 7.76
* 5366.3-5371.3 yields 6.46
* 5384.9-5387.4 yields 6.79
